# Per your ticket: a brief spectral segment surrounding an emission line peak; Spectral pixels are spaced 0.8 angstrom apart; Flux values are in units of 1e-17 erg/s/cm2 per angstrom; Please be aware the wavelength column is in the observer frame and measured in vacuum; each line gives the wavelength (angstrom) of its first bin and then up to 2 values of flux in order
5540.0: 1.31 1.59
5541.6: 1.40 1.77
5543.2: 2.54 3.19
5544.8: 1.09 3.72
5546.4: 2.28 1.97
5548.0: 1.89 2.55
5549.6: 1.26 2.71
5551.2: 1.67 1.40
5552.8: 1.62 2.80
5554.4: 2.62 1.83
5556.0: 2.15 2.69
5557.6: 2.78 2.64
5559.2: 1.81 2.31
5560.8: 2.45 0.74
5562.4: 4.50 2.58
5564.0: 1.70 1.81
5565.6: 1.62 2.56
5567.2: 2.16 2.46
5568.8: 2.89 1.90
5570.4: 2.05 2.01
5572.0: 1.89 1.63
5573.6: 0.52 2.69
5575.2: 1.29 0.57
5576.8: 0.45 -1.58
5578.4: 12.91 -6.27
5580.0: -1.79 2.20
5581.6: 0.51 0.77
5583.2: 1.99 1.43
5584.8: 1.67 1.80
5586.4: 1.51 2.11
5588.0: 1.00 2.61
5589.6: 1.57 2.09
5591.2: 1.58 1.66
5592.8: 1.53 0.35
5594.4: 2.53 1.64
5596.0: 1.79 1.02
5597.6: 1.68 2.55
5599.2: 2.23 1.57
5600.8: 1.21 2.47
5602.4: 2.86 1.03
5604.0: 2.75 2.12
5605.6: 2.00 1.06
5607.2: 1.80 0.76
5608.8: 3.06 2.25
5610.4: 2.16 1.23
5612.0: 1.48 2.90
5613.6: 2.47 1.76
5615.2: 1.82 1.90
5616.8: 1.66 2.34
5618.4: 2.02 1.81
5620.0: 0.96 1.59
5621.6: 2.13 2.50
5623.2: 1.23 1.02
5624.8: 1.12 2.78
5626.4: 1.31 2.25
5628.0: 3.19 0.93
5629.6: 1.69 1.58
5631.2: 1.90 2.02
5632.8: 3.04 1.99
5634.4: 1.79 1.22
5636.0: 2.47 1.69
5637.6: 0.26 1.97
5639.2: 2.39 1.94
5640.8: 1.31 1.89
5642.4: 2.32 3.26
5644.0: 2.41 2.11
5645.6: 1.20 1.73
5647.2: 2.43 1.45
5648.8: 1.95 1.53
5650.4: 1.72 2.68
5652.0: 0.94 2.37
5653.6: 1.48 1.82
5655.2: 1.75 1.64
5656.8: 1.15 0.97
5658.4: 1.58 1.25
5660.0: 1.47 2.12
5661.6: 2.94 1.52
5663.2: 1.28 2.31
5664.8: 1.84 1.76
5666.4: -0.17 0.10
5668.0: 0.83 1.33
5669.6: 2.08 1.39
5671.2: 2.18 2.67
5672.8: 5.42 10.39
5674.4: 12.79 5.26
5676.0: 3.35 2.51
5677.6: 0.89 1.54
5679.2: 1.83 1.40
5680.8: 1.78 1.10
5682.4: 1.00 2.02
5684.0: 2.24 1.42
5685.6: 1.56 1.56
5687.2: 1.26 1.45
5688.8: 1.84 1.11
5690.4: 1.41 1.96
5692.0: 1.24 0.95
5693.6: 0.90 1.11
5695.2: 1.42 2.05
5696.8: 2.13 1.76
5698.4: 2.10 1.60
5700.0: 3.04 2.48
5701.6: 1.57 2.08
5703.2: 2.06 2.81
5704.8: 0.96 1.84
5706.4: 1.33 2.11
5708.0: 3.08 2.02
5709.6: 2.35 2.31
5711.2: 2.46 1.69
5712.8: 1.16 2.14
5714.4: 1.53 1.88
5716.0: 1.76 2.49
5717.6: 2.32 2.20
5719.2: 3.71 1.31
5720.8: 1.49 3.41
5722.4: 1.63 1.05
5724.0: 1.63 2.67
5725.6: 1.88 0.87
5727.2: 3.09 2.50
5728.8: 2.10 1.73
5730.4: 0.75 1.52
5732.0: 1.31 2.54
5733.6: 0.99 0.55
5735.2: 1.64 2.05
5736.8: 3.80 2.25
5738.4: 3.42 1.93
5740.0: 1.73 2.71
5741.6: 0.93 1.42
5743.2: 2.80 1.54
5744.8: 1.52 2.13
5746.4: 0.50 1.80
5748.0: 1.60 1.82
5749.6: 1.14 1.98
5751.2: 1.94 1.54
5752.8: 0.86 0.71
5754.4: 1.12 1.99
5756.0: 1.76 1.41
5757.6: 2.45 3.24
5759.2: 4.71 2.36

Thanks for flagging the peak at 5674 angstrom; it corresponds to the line H-beta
